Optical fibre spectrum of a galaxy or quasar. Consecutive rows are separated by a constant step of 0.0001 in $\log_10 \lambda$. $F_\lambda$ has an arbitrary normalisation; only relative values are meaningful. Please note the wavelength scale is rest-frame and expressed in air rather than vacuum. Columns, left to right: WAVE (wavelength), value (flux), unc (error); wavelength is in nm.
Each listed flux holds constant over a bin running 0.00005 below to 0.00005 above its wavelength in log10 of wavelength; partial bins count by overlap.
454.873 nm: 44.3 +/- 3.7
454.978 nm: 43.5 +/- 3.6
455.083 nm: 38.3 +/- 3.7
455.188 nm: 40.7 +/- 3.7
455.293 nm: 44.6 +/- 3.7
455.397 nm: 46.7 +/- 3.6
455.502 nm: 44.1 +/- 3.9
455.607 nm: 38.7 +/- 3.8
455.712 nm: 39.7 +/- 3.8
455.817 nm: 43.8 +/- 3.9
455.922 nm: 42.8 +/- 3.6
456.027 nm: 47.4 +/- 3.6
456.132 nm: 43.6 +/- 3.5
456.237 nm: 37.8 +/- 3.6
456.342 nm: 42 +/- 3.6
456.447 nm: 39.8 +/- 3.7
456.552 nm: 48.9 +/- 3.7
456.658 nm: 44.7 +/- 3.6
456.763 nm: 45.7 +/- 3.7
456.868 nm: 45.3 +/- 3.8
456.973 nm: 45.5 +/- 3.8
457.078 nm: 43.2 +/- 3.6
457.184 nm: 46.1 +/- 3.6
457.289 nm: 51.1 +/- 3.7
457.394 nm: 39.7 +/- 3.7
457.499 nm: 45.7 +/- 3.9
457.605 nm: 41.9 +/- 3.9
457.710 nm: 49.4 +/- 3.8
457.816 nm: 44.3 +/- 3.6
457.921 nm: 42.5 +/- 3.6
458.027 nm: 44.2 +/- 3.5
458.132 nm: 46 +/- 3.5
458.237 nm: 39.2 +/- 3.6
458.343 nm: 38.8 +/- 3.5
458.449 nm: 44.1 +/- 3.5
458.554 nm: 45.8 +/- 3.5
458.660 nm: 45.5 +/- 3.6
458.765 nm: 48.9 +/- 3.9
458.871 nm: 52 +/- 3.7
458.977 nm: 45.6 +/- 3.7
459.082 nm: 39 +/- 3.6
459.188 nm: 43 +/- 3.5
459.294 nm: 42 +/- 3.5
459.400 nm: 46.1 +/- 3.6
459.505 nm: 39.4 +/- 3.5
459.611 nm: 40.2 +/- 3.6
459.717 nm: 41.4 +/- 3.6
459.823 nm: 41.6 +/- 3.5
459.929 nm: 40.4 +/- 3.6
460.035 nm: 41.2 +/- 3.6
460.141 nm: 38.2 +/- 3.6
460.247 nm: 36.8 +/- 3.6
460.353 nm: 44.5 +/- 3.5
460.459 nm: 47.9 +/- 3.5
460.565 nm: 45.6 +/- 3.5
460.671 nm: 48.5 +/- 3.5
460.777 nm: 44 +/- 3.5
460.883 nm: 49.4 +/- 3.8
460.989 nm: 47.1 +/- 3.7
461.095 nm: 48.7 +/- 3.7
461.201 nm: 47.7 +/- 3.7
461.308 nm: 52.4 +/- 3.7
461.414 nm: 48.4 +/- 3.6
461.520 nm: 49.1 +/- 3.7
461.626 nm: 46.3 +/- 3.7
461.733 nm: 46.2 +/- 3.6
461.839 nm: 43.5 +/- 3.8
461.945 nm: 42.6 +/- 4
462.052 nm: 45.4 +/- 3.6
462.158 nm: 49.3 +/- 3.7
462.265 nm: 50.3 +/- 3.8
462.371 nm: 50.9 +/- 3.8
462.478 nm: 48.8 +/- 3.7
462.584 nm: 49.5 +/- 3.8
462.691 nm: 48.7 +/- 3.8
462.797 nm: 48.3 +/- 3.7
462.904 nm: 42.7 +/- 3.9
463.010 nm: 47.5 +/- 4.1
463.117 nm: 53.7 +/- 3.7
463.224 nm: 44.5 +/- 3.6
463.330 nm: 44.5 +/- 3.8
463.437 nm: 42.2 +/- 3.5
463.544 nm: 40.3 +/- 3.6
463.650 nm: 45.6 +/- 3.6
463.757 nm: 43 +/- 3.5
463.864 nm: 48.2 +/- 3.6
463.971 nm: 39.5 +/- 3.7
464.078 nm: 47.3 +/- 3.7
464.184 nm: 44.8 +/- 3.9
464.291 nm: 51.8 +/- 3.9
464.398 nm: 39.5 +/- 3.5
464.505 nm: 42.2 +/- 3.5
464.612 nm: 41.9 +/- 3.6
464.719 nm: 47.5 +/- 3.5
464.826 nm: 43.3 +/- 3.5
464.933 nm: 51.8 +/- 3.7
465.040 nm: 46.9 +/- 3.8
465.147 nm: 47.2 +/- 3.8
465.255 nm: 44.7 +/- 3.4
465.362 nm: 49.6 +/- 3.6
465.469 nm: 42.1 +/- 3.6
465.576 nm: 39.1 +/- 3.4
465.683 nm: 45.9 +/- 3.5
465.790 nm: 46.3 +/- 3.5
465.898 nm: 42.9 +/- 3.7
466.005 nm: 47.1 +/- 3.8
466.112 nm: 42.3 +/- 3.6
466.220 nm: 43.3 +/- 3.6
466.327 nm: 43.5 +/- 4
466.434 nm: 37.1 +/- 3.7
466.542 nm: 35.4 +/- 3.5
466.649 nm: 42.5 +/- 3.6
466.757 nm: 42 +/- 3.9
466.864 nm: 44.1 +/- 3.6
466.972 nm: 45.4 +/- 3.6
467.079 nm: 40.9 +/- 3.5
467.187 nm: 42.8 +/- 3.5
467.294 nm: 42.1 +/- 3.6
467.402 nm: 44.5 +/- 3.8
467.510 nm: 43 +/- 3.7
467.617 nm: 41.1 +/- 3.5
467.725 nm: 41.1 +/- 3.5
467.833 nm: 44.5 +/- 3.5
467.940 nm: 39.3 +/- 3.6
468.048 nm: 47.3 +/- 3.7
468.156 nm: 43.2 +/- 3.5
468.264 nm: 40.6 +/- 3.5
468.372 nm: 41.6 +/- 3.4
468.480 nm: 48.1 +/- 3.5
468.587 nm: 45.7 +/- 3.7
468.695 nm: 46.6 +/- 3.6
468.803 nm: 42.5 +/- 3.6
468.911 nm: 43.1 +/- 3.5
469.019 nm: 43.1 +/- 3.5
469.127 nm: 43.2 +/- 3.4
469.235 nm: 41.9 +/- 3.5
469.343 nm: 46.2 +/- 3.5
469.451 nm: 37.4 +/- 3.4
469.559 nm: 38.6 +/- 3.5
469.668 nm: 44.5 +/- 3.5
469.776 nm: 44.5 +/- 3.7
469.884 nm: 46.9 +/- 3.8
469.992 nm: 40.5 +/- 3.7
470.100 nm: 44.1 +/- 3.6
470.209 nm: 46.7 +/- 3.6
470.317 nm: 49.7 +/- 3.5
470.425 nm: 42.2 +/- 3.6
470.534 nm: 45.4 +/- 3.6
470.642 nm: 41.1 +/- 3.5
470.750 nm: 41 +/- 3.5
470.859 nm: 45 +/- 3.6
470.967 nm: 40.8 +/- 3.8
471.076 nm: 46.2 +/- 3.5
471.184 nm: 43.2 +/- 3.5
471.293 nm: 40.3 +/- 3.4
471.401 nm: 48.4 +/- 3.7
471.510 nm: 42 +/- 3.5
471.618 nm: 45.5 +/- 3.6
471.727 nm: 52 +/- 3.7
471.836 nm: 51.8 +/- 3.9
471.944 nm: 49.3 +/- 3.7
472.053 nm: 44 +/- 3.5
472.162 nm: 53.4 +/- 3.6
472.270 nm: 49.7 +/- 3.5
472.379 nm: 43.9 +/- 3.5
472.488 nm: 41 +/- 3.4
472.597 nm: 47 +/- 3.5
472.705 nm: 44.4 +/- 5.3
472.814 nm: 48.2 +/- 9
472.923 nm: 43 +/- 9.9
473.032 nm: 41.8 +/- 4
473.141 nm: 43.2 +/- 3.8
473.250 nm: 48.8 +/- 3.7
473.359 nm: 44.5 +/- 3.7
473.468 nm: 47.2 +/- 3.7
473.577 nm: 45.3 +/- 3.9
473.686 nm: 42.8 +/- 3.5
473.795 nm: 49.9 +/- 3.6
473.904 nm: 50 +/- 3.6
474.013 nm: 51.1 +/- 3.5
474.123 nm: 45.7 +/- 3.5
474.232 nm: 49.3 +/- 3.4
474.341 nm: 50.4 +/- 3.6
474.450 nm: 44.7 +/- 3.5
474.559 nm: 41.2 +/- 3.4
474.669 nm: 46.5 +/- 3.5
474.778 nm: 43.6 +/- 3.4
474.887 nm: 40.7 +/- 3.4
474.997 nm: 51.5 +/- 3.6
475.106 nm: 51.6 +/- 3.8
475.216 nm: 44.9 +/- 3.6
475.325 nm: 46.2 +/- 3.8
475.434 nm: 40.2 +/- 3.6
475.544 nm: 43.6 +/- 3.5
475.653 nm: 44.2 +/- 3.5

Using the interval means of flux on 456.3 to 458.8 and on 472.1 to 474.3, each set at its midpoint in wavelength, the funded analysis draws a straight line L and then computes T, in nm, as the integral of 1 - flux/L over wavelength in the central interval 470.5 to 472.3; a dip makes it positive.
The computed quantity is 0.02 nm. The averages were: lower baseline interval 44.5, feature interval 45.8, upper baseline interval 46.5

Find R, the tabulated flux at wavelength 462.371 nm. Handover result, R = 50.9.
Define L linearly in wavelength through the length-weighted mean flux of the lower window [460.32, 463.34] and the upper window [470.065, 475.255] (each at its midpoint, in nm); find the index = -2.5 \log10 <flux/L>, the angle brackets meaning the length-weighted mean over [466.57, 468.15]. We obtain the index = 0.09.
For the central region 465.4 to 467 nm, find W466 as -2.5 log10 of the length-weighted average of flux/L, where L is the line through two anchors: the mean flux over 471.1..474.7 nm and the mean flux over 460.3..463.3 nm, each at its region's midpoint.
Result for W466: 0.11 mag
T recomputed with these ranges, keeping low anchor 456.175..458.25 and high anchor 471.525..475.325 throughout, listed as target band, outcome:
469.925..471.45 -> 0.08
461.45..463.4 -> -0.10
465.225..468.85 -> 0.20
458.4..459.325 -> -0.01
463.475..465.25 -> 0.01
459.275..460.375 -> 0.09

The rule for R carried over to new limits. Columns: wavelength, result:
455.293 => 44.6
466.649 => 42.5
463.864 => 48.2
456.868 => 45.3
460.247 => 36.8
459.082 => 39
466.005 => 47.1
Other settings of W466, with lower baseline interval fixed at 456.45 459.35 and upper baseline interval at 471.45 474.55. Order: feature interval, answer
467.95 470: 0.066 mag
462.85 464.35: 0.001 mag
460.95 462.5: -0.060 mag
